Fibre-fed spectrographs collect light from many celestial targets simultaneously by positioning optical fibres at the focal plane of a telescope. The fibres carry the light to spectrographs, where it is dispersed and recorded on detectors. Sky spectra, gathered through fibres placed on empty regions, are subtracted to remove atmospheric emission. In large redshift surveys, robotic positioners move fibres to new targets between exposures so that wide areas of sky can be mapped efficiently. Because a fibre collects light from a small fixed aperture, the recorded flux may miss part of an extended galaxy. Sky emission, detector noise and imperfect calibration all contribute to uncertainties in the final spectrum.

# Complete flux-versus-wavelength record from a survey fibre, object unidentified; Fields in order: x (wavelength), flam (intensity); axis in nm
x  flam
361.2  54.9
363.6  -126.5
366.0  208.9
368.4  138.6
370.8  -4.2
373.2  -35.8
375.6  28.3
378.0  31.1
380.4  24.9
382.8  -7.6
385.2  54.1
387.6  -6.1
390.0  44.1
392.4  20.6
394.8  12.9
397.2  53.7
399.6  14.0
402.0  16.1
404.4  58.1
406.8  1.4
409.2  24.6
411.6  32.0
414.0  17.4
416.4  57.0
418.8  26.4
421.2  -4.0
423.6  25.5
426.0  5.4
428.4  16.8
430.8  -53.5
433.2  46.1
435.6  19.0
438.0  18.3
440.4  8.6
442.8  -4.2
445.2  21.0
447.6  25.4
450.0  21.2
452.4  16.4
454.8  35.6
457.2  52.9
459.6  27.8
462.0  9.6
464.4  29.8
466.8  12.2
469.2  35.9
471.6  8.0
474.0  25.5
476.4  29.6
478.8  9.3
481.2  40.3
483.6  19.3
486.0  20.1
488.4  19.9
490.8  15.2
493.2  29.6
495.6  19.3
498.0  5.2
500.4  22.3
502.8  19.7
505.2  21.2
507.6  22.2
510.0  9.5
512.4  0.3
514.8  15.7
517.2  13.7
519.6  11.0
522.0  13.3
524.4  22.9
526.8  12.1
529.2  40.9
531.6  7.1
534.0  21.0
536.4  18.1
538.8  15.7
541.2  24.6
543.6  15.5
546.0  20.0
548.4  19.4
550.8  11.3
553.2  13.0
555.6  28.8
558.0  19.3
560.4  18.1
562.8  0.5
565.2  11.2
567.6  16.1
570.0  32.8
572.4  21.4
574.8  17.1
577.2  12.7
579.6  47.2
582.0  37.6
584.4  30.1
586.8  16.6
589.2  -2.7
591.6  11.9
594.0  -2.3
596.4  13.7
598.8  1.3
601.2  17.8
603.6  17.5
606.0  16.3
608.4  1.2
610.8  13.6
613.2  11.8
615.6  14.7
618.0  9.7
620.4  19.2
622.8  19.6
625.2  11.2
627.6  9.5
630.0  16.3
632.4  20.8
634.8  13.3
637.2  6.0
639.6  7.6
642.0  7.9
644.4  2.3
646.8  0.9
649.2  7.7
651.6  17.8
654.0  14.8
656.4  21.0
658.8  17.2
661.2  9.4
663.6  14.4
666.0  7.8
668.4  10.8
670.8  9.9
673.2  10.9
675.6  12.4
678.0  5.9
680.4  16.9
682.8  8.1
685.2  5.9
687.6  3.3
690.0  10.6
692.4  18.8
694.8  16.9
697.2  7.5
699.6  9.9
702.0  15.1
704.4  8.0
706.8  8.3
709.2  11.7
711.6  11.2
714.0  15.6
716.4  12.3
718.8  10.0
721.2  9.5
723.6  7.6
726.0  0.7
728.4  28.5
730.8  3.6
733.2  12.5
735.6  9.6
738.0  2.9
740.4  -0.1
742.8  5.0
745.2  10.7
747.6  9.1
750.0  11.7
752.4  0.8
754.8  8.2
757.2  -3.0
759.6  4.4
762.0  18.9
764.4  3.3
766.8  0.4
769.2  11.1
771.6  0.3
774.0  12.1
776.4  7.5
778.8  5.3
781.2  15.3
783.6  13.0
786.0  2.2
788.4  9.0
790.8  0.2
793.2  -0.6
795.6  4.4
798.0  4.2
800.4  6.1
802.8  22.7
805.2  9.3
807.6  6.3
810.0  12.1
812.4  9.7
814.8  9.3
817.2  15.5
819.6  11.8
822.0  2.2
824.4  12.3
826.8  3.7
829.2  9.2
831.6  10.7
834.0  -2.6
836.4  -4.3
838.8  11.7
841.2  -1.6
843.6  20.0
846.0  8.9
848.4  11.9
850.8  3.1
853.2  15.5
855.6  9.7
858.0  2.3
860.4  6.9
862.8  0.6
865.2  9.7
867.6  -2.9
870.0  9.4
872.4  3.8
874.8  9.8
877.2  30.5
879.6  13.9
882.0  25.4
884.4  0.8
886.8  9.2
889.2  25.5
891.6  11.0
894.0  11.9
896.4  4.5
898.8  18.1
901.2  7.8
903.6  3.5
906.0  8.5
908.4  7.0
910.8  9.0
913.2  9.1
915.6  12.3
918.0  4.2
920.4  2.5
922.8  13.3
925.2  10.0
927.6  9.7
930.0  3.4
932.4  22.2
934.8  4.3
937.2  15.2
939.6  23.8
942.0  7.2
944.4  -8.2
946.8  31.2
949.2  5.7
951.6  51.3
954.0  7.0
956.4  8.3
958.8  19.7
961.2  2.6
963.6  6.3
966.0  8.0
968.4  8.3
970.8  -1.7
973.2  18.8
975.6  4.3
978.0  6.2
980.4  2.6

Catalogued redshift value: 1.551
